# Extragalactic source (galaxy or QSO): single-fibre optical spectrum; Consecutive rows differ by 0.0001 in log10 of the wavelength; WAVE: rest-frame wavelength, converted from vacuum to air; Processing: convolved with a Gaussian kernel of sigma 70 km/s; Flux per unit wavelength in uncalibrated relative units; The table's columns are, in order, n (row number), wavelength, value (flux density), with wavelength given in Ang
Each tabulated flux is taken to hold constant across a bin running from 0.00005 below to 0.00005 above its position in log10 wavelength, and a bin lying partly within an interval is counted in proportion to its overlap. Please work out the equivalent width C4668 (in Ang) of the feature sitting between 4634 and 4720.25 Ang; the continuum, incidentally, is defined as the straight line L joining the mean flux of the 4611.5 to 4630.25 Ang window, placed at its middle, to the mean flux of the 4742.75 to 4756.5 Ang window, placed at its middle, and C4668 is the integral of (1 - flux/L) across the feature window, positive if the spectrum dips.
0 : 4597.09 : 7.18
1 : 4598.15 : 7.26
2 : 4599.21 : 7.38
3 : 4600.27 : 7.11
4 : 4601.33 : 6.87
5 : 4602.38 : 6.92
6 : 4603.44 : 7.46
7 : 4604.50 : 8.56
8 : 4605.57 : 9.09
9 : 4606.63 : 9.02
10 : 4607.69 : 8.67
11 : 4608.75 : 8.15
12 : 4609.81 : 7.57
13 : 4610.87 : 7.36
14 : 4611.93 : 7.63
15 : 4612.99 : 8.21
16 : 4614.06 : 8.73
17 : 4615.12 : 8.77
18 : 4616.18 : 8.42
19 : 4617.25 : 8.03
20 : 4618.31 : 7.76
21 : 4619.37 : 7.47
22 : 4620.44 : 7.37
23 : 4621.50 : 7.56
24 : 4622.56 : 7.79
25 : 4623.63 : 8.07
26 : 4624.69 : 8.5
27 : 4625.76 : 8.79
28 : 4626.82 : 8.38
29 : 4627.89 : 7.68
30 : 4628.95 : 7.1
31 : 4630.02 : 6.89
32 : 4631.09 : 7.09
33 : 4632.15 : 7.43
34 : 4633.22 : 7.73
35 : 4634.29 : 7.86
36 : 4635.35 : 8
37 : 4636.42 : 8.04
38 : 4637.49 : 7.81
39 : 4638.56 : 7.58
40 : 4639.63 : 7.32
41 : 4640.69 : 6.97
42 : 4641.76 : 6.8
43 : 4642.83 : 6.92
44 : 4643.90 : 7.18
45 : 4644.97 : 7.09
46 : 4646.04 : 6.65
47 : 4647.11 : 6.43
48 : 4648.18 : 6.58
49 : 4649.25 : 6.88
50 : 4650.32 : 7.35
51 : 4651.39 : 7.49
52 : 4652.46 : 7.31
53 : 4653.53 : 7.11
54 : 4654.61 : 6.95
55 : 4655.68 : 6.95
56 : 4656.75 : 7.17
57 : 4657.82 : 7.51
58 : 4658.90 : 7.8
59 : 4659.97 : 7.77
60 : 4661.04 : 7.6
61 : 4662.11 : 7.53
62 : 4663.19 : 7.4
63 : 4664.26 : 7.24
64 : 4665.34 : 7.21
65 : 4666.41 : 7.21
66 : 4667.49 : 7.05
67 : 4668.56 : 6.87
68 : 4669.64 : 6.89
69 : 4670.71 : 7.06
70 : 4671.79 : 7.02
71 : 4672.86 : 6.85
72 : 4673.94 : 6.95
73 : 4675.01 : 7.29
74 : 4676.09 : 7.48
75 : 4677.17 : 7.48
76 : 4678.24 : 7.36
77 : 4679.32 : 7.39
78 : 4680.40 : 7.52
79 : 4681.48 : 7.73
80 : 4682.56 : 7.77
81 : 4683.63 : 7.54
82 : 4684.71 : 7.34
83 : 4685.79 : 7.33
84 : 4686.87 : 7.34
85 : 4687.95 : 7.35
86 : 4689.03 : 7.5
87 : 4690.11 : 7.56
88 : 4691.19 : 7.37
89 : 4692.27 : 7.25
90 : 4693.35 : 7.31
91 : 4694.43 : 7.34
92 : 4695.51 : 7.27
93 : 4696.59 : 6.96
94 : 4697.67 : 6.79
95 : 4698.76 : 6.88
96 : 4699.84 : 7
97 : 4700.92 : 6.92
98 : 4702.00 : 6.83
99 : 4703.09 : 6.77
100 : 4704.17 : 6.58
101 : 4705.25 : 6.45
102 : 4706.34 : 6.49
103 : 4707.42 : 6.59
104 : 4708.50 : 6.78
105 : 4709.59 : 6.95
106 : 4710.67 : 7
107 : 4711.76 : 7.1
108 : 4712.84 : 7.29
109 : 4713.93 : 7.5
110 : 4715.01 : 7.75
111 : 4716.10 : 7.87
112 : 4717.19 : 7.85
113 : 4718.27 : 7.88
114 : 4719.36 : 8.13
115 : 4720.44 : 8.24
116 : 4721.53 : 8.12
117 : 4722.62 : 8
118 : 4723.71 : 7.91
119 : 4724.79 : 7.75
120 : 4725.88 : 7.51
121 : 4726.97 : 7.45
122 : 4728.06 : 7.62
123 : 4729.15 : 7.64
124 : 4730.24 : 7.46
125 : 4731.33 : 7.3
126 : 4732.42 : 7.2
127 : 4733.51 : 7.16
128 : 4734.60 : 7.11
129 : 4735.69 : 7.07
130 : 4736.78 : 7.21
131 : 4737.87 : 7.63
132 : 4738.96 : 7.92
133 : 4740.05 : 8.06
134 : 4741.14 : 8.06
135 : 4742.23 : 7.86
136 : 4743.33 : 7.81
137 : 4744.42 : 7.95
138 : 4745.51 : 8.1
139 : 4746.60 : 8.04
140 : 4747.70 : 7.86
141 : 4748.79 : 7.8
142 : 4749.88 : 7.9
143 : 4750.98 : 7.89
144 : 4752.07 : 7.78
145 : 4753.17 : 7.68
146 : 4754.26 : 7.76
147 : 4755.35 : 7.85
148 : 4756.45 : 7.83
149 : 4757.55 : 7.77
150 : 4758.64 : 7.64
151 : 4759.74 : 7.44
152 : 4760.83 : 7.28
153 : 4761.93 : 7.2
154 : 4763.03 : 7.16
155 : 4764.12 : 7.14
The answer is 7.4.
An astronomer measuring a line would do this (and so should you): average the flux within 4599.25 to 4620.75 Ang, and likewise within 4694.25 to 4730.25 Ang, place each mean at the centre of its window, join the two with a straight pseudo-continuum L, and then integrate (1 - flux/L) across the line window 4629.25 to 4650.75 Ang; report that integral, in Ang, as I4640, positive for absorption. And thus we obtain 1.5 Ang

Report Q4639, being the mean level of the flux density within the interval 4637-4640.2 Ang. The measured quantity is 7.57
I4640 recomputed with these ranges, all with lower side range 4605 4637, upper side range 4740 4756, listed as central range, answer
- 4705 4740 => 2.00 Ang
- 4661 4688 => 2.18 Ang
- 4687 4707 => 2.23 Ang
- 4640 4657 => 2.06 Ang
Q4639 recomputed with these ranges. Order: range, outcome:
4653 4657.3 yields 7.04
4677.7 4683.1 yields 7.56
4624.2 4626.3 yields 8.65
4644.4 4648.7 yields 6.69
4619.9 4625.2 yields 7.86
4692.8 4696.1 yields 7.31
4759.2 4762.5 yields 7.3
